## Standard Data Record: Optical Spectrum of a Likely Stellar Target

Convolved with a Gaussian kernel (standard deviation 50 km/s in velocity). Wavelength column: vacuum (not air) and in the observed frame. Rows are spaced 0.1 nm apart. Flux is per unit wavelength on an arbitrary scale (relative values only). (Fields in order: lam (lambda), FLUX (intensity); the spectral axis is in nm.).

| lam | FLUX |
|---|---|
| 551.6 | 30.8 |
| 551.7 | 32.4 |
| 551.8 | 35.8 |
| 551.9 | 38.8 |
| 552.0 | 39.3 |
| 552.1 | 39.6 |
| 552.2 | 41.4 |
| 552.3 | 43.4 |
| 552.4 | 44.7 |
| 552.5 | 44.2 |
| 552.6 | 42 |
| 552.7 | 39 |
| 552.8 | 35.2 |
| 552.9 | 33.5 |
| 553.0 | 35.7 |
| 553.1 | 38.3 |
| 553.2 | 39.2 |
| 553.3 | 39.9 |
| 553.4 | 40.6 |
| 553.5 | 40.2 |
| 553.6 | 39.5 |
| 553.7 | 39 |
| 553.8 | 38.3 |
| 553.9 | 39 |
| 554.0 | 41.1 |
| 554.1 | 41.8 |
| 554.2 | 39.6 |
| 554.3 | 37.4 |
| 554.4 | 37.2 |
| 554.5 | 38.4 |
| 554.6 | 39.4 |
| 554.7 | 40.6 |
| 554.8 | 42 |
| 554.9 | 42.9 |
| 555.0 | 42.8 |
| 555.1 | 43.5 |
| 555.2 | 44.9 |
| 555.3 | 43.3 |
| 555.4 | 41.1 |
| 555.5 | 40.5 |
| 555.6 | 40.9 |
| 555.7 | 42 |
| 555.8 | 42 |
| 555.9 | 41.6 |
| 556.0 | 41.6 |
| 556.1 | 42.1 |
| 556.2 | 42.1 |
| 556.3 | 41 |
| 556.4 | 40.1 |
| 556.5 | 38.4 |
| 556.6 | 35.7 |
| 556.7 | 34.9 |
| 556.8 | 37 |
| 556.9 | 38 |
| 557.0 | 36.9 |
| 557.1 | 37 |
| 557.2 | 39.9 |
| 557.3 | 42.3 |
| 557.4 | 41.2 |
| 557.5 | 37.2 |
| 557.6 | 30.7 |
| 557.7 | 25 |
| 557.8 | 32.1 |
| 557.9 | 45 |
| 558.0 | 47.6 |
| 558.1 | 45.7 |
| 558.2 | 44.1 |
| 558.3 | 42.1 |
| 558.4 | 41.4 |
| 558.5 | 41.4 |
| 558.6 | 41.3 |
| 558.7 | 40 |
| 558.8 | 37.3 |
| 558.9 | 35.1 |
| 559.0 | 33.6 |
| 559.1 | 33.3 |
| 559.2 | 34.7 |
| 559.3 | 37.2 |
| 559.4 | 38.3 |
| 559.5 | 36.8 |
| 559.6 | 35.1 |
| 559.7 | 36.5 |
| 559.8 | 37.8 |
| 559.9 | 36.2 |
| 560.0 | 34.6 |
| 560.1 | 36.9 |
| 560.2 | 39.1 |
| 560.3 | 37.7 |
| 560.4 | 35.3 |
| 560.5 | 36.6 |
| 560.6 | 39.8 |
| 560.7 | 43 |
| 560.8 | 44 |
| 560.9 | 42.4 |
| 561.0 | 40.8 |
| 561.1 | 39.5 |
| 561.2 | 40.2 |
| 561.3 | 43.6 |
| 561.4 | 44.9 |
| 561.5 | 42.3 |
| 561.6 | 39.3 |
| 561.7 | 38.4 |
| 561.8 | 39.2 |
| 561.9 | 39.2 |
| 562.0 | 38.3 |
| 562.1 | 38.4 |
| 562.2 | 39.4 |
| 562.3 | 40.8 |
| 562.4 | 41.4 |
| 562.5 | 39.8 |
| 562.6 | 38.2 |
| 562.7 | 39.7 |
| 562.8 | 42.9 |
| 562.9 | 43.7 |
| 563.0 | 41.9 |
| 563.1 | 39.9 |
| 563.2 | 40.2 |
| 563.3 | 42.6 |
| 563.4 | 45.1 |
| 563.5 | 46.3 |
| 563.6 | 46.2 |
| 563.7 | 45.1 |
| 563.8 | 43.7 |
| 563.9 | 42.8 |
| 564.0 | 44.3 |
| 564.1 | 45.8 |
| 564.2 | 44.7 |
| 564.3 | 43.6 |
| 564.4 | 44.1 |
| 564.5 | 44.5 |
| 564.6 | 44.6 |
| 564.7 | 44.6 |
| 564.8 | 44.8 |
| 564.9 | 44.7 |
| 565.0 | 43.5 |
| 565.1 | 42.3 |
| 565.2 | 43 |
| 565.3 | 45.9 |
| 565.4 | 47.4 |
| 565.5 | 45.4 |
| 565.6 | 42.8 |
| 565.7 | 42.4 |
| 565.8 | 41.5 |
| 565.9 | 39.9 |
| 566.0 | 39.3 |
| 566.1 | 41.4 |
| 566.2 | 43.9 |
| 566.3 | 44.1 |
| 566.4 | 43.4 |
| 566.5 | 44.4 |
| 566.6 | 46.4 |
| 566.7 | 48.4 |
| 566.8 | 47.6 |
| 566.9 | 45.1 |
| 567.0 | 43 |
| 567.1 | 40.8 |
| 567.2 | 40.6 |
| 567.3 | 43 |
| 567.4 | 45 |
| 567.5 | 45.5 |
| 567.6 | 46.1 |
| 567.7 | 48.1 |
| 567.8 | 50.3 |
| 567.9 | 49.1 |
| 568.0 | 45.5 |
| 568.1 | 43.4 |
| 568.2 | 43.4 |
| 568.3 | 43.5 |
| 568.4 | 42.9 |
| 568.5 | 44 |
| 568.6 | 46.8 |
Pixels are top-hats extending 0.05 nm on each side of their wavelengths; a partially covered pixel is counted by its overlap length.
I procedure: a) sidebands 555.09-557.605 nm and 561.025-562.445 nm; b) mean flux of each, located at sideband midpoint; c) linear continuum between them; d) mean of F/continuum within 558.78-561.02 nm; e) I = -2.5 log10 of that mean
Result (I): 0.078 mag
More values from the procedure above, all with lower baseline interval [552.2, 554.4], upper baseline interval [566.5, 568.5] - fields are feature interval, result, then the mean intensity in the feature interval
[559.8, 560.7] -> 0.13 mag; 37.4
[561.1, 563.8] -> 0.04 mag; 41.4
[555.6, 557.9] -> 0.07 mag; 38.3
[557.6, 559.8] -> 0.10 mag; 38.1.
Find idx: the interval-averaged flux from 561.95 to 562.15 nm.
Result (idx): 38.3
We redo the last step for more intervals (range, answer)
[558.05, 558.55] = 42.9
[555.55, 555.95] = 41.6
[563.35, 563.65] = 45.9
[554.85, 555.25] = 43.5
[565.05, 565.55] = 44.8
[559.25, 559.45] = 37.7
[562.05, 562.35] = 39.5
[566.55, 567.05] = 46.1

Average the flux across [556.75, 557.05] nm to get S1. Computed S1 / 37.3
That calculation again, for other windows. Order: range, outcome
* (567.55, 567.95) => 48.4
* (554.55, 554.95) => 41.2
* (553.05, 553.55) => 39.6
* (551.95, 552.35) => 40.9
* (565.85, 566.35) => 41.7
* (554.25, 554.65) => 38.1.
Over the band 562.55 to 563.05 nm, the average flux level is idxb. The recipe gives 41.3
